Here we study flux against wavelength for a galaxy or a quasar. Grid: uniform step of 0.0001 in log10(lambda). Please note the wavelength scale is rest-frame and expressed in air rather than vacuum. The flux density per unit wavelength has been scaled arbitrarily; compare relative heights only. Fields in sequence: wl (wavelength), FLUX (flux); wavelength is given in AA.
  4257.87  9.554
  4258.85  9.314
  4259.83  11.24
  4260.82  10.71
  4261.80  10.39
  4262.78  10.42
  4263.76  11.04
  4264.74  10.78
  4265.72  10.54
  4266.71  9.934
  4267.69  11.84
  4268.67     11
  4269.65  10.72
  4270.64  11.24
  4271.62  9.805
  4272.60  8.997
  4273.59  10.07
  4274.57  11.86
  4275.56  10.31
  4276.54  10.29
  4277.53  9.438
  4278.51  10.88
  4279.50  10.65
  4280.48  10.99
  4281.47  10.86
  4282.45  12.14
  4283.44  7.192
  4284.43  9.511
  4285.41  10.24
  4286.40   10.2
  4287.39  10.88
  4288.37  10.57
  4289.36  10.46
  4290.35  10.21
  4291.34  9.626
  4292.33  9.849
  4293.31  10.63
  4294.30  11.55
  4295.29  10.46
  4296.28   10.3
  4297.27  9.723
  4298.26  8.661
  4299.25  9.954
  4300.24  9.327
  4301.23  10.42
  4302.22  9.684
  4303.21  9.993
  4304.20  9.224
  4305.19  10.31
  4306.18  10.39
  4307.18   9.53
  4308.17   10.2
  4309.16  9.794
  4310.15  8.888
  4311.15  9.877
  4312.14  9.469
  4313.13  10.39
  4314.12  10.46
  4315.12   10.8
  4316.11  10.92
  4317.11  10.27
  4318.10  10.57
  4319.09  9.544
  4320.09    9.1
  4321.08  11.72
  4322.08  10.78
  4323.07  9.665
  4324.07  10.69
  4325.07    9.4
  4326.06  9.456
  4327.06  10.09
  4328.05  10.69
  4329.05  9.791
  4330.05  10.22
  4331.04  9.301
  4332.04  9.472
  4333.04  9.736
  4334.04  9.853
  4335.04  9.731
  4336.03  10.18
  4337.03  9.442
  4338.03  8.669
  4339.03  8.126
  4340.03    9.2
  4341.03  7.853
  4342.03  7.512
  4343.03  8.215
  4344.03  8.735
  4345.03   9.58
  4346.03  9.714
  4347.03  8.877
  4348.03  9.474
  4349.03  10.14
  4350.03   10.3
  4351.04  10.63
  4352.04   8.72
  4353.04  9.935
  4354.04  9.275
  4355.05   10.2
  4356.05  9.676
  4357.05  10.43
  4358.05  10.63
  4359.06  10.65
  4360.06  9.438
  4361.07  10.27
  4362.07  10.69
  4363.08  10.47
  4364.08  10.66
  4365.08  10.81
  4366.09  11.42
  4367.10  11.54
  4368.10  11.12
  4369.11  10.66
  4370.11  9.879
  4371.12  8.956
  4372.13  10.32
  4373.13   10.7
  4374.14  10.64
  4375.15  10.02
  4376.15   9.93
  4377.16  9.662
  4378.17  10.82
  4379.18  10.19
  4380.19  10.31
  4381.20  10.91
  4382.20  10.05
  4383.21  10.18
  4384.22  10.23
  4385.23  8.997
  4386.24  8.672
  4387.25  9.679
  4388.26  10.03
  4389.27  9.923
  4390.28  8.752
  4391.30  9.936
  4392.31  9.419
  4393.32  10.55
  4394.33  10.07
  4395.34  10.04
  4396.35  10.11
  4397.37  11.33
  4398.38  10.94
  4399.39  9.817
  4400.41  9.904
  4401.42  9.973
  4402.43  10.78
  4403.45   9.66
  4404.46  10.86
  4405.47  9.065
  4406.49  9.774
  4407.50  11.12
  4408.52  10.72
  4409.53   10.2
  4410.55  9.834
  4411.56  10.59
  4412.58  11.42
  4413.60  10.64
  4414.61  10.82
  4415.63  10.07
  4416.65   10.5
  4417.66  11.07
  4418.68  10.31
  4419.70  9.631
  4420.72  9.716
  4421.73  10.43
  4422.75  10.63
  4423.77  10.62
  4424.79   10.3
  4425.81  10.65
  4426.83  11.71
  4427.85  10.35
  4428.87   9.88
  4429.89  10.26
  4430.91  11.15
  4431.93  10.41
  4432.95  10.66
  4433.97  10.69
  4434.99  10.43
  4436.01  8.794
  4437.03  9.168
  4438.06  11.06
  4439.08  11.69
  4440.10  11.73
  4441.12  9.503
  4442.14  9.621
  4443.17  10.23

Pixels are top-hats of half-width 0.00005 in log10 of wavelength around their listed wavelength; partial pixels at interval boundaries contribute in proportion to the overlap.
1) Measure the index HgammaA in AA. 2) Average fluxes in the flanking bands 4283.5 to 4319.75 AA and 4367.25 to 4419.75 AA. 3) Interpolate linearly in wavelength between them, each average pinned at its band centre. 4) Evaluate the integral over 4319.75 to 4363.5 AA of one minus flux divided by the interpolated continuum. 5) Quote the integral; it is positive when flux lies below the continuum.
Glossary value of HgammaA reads 1.8 AA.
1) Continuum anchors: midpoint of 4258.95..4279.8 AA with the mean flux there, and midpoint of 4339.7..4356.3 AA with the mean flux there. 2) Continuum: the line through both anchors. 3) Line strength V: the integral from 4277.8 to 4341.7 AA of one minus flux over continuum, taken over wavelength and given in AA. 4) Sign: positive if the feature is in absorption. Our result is -0.4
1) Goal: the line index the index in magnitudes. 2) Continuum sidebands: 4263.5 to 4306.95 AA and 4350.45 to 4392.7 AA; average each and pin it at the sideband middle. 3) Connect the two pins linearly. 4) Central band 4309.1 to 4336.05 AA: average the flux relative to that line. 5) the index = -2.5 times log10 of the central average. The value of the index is 0.02 mag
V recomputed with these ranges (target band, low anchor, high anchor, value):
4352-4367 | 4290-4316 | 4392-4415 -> -0.2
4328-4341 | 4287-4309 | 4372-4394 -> 0.7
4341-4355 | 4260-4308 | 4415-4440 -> 1.4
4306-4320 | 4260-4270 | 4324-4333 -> 0.0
